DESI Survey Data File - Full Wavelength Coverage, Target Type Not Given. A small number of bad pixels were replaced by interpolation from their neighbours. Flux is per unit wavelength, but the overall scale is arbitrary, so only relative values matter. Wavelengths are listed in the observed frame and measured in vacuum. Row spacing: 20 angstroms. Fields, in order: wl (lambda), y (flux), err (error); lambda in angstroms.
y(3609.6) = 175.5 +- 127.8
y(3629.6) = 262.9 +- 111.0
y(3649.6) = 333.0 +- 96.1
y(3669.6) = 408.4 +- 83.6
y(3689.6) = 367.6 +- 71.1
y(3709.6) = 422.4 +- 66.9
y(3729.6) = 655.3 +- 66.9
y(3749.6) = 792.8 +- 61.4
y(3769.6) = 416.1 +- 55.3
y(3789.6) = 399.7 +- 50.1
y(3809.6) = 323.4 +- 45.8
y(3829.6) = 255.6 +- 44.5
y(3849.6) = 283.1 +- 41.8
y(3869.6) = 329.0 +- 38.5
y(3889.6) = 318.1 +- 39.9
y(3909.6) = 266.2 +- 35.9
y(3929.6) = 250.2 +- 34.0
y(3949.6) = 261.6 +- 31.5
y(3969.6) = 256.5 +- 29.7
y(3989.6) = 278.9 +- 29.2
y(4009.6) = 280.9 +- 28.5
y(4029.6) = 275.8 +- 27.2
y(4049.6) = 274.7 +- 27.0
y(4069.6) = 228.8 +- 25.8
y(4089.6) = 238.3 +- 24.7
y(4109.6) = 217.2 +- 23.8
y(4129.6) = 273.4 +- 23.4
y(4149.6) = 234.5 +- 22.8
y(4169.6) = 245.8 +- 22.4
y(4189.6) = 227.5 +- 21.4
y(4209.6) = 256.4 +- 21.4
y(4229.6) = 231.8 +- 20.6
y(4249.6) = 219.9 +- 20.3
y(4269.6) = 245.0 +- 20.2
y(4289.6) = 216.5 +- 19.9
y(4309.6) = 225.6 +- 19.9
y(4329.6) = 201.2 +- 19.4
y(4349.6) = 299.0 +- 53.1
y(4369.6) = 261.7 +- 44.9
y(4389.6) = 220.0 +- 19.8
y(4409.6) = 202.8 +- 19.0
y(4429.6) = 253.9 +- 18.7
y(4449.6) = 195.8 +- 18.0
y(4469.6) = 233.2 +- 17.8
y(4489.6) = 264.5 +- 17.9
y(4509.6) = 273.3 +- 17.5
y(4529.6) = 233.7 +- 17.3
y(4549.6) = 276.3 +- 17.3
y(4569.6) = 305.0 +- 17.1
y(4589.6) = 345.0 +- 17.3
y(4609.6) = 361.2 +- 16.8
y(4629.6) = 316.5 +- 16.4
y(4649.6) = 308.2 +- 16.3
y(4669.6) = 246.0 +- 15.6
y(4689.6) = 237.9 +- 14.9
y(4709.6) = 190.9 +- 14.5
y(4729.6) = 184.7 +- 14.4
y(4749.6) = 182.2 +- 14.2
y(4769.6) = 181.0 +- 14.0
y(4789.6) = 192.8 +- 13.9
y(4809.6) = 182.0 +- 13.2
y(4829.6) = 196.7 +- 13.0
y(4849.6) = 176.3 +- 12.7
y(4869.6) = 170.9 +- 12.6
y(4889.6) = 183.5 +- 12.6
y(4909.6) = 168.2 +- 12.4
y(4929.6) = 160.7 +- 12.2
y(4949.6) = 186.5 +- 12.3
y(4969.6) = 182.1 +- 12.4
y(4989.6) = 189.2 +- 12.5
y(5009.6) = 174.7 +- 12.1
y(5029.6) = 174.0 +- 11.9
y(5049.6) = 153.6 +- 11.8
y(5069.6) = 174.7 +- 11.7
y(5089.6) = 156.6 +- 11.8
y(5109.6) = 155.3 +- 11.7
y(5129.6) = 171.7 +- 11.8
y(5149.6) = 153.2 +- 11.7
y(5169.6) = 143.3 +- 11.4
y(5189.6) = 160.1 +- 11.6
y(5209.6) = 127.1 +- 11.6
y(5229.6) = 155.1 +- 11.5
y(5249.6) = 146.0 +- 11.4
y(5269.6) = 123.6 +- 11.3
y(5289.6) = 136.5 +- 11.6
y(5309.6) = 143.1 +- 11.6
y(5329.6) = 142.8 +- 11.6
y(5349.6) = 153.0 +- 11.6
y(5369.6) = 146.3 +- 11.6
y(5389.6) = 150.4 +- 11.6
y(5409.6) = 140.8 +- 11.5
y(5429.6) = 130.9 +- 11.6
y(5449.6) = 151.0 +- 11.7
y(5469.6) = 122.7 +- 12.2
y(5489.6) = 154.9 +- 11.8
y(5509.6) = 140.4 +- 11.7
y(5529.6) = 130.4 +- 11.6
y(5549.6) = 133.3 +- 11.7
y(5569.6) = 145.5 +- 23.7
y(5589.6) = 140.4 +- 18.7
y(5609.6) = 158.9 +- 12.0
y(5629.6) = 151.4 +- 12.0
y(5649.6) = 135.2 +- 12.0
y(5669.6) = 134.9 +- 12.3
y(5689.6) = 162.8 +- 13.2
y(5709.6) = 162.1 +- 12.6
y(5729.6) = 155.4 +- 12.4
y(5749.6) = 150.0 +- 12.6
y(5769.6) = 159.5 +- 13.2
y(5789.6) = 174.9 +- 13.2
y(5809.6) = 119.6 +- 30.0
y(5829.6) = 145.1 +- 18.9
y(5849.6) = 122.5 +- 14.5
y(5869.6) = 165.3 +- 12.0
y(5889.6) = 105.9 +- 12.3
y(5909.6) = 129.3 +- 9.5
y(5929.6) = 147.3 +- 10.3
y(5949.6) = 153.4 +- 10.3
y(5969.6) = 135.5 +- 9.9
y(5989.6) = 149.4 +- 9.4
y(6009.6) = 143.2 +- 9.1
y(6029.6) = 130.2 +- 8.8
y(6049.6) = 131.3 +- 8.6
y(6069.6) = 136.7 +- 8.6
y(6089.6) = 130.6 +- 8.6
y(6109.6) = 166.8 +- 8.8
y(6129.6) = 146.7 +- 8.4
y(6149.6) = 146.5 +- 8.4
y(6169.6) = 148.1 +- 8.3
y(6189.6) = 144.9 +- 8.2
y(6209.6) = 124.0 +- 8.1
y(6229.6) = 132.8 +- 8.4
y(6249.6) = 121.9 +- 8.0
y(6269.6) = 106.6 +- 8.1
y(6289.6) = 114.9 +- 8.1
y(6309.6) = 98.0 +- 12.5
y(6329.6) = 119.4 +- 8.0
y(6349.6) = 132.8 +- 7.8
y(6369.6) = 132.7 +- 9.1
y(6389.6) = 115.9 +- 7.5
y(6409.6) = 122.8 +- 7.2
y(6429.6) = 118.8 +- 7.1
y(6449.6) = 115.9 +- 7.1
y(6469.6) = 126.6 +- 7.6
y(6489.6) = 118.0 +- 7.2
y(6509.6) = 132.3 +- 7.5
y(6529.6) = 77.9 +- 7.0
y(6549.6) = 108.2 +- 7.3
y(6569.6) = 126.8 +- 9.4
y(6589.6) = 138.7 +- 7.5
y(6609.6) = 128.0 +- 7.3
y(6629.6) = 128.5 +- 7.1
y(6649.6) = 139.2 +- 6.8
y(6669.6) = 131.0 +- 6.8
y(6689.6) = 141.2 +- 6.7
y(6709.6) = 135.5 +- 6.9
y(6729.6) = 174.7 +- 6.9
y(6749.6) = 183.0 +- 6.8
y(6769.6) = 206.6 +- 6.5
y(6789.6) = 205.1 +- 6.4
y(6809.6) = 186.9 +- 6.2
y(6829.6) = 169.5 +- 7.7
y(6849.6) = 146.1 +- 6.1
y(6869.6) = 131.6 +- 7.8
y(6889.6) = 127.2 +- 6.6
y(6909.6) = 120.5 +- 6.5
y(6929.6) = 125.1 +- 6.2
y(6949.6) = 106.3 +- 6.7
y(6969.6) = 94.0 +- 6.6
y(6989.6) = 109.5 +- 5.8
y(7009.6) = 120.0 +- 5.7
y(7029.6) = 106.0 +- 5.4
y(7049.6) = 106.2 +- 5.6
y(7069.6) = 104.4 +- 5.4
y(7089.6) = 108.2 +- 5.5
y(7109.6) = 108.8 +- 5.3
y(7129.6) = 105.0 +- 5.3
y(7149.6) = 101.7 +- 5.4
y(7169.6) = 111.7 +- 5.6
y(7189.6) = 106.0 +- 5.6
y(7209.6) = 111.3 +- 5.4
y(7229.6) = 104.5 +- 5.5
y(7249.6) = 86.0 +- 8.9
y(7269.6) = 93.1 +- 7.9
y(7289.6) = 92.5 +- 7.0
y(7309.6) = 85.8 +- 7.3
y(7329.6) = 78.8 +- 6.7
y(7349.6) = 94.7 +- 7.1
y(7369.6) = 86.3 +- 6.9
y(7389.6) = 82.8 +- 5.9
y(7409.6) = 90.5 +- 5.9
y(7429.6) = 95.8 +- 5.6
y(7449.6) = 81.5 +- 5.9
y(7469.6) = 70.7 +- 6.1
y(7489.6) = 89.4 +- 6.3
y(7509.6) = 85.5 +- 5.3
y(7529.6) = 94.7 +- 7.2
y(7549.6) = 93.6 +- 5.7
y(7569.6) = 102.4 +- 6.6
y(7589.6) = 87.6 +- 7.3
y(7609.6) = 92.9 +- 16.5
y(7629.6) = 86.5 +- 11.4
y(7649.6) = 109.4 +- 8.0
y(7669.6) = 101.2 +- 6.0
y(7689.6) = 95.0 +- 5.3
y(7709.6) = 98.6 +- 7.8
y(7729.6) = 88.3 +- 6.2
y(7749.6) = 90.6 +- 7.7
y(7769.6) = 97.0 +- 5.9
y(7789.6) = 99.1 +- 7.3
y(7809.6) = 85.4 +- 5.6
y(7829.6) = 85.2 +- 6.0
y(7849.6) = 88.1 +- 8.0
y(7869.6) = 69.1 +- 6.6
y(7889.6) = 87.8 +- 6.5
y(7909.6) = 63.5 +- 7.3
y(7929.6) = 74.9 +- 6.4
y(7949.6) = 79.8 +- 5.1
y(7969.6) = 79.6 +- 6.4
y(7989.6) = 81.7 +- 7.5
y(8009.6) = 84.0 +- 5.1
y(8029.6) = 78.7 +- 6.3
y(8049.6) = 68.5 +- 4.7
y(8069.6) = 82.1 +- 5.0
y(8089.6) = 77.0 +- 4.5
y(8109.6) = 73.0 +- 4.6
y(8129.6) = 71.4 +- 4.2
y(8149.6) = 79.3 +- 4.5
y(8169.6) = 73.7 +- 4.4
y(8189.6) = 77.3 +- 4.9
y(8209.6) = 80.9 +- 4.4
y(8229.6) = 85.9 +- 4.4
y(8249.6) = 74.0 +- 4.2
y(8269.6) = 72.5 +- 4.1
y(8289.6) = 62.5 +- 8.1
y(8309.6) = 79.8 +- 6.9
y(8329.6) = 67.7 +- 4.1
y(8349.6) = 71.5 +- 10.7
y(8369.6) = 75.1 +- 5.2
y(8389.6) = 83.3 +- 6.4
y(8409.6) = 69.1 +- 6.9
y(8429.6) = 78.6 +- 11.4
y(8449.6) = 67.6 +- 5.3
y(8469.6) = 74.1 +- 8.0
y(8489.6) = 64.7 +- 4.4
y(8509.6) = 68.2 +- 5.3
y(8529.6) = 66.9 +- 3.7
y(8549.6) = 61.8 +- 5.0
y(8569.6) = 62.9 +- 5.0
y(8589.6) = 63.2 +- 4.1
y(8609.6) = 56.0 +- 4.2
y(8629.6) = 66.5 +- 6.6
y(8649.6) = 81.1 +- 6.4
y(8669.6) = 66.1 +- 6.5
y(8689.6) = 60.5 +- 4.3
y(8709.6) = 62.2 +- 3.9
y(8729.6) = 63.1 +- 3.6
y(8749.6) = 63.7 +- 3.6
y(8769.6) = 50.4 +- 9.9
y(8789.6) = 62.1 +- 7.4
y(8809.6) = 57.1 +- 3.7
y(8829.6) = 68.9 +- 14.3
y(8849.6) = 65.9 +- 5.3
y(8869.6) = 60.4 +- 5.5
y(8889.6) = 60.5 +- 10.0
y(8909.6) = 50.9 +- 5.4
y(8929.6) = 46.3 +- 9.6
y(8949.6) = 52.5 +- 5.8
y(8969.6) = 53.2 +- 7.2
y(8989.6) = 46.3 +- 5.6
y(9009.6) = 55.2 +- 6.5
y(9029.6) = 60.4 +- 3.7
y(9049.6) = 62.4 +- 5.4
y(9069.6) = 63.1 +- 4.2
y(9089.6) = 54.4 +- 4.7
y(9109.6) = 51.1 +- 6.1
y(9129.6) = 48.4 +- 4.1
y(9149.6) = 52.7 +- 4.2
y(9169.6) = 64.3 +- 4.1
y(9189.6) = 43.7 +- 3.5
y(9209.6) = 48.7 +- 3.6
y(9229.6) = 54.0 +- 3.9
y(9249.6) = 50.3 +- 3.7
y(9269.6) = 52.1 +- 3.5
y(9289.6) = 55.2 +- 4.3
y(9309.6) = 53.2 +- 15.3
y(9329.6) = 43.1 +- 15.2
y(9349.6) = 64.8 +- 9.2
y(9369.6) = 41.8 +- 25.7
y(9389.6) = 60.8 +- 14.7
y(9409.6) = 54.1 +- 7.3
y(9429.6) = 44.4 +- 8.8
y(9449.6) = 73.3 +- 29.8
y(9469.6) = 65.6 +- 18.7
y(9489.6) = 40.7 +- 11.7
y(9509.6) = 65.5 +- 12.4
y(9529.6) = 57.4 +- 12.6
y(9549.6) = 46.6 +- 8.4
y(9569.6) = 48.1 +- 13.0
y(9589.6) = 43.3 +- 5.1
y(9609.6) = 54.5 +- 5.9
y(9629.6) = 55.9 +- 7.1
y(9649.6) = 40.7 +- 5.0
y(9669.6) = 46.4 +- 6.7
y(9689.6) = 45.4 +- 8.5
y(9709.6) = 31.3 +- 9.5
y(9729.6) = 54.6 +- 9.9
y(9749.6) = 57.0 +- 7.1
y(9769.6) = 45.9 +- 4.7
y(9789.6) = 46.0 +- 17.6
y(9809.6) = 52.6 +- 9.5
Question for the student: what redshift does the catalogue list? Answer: 1.42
